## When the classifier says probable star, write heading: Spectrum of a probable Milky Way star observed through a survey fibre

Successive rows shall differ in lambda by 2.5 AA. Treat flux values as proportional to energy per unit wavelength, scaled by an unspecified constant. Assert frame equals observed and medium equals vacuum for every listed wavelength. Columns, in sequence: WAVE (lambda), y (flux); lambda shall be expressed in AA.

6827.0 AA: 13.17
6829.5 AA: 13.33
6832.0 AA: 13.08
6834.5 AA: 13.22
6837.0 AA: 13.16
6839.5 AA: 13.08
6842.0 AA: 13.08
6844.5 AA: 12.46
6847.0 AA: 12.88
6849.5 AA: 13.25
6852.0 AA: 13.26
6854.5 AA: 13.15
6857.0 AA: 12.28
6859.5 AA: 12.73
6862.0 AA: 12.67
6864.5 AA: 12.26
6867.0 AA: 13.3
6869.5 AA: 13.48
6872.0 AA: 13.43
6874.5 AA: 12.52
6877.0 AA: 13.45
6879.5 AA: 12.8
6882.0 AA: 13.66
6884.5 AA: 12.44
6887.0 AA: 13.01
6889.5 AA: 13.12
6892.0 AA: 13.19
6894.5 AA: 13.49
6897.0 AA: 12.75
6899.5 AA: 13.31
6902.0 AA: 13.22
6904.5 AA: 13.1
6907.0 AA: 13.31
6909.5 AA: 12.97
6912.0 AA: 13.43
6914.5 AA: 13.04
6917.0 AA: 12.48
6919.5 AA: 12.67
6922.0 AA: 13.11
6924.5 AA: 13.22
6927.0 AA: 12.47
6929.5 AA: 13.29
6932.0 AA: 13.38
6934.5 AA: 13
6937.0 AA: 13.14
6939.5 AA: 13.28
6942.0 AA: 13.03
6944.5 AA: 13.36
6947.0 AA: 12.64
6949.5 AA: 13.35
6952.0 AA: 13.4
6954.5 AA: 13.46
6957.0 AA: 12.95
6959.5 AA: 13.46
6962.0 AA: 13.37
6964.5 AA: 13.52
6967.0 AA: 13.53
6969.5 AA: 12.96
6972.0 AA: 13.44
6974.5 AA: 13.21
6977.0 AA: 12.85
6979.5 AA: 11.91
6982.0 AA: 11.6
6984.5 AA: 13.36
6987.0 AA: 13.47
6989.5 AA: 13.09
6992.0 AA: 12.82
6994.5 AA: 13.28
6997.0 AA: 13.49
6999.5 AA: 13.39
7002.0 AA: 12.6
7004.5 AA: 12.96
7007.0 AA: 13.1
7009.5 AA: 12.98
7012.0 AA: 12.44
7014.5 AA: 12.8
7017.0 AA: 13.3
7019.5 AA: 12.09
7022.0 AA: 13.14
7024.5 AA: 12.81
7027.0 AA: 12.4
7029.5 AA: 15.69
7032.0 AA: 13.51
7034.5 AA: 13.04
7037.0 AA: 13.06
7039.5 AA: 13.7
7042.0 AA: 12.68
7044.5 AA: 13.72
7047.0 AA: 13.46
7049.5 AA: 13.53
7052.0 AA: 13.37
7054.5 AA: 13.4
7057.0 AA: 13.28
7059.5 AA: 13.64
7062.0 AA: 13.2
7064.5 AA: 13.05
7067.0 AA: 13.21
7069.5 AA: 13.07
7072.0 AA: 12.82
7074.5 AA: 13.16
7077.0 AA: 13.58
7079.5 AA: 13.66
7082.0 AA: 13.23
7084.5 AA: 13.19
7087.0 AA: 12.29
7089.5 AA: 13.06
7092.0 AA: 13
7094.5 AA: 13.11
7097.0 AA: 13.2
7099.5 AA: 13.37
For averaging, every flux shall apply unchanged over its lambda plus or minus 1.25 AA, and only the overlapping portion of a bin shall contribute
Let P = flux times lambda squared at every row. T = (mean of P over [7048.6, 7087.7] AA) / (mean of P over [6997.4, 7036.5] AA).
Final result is 1.03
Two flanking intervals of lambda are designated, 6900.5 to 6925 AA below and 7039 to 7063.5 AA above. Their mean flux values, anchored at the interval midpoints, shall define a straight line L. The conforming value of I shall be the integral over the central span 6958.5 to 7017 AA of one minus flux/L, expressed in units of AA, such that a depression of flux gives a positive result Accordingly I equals 0.9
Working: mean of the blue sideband 13.1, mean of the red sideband 13.4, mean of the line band 13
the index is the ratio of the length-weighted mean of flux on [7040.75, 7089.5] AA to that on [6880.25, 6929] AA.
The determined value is 1.0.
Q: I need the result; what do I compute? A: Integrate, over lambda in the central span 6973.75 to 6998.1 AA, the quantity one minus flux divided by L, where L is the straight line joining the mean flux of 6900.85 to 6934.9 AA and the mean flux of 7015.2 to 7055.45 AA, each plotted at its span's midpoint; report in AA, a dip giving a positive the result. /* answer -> 0.5 AA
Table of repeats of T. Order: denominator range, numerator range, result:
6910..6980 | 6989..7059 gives 1.03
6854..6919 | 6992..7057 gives 1.05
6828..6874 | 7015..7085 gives 1.08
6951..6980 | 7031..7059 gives 1.03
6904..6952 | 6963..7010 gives 1.01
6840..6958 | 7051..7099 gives 1.06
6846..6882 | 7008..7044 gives 1.06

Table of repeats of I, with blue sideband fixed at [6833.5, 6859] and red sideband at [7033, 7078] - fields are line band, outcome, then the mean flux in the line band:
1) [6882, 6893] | 0.0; 13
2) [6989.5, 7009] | 0.2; 13.1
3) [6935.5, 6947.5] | 0.0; 13.1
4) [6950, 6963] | -0.2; 13.3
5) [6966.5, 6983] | 0.5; 12.8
